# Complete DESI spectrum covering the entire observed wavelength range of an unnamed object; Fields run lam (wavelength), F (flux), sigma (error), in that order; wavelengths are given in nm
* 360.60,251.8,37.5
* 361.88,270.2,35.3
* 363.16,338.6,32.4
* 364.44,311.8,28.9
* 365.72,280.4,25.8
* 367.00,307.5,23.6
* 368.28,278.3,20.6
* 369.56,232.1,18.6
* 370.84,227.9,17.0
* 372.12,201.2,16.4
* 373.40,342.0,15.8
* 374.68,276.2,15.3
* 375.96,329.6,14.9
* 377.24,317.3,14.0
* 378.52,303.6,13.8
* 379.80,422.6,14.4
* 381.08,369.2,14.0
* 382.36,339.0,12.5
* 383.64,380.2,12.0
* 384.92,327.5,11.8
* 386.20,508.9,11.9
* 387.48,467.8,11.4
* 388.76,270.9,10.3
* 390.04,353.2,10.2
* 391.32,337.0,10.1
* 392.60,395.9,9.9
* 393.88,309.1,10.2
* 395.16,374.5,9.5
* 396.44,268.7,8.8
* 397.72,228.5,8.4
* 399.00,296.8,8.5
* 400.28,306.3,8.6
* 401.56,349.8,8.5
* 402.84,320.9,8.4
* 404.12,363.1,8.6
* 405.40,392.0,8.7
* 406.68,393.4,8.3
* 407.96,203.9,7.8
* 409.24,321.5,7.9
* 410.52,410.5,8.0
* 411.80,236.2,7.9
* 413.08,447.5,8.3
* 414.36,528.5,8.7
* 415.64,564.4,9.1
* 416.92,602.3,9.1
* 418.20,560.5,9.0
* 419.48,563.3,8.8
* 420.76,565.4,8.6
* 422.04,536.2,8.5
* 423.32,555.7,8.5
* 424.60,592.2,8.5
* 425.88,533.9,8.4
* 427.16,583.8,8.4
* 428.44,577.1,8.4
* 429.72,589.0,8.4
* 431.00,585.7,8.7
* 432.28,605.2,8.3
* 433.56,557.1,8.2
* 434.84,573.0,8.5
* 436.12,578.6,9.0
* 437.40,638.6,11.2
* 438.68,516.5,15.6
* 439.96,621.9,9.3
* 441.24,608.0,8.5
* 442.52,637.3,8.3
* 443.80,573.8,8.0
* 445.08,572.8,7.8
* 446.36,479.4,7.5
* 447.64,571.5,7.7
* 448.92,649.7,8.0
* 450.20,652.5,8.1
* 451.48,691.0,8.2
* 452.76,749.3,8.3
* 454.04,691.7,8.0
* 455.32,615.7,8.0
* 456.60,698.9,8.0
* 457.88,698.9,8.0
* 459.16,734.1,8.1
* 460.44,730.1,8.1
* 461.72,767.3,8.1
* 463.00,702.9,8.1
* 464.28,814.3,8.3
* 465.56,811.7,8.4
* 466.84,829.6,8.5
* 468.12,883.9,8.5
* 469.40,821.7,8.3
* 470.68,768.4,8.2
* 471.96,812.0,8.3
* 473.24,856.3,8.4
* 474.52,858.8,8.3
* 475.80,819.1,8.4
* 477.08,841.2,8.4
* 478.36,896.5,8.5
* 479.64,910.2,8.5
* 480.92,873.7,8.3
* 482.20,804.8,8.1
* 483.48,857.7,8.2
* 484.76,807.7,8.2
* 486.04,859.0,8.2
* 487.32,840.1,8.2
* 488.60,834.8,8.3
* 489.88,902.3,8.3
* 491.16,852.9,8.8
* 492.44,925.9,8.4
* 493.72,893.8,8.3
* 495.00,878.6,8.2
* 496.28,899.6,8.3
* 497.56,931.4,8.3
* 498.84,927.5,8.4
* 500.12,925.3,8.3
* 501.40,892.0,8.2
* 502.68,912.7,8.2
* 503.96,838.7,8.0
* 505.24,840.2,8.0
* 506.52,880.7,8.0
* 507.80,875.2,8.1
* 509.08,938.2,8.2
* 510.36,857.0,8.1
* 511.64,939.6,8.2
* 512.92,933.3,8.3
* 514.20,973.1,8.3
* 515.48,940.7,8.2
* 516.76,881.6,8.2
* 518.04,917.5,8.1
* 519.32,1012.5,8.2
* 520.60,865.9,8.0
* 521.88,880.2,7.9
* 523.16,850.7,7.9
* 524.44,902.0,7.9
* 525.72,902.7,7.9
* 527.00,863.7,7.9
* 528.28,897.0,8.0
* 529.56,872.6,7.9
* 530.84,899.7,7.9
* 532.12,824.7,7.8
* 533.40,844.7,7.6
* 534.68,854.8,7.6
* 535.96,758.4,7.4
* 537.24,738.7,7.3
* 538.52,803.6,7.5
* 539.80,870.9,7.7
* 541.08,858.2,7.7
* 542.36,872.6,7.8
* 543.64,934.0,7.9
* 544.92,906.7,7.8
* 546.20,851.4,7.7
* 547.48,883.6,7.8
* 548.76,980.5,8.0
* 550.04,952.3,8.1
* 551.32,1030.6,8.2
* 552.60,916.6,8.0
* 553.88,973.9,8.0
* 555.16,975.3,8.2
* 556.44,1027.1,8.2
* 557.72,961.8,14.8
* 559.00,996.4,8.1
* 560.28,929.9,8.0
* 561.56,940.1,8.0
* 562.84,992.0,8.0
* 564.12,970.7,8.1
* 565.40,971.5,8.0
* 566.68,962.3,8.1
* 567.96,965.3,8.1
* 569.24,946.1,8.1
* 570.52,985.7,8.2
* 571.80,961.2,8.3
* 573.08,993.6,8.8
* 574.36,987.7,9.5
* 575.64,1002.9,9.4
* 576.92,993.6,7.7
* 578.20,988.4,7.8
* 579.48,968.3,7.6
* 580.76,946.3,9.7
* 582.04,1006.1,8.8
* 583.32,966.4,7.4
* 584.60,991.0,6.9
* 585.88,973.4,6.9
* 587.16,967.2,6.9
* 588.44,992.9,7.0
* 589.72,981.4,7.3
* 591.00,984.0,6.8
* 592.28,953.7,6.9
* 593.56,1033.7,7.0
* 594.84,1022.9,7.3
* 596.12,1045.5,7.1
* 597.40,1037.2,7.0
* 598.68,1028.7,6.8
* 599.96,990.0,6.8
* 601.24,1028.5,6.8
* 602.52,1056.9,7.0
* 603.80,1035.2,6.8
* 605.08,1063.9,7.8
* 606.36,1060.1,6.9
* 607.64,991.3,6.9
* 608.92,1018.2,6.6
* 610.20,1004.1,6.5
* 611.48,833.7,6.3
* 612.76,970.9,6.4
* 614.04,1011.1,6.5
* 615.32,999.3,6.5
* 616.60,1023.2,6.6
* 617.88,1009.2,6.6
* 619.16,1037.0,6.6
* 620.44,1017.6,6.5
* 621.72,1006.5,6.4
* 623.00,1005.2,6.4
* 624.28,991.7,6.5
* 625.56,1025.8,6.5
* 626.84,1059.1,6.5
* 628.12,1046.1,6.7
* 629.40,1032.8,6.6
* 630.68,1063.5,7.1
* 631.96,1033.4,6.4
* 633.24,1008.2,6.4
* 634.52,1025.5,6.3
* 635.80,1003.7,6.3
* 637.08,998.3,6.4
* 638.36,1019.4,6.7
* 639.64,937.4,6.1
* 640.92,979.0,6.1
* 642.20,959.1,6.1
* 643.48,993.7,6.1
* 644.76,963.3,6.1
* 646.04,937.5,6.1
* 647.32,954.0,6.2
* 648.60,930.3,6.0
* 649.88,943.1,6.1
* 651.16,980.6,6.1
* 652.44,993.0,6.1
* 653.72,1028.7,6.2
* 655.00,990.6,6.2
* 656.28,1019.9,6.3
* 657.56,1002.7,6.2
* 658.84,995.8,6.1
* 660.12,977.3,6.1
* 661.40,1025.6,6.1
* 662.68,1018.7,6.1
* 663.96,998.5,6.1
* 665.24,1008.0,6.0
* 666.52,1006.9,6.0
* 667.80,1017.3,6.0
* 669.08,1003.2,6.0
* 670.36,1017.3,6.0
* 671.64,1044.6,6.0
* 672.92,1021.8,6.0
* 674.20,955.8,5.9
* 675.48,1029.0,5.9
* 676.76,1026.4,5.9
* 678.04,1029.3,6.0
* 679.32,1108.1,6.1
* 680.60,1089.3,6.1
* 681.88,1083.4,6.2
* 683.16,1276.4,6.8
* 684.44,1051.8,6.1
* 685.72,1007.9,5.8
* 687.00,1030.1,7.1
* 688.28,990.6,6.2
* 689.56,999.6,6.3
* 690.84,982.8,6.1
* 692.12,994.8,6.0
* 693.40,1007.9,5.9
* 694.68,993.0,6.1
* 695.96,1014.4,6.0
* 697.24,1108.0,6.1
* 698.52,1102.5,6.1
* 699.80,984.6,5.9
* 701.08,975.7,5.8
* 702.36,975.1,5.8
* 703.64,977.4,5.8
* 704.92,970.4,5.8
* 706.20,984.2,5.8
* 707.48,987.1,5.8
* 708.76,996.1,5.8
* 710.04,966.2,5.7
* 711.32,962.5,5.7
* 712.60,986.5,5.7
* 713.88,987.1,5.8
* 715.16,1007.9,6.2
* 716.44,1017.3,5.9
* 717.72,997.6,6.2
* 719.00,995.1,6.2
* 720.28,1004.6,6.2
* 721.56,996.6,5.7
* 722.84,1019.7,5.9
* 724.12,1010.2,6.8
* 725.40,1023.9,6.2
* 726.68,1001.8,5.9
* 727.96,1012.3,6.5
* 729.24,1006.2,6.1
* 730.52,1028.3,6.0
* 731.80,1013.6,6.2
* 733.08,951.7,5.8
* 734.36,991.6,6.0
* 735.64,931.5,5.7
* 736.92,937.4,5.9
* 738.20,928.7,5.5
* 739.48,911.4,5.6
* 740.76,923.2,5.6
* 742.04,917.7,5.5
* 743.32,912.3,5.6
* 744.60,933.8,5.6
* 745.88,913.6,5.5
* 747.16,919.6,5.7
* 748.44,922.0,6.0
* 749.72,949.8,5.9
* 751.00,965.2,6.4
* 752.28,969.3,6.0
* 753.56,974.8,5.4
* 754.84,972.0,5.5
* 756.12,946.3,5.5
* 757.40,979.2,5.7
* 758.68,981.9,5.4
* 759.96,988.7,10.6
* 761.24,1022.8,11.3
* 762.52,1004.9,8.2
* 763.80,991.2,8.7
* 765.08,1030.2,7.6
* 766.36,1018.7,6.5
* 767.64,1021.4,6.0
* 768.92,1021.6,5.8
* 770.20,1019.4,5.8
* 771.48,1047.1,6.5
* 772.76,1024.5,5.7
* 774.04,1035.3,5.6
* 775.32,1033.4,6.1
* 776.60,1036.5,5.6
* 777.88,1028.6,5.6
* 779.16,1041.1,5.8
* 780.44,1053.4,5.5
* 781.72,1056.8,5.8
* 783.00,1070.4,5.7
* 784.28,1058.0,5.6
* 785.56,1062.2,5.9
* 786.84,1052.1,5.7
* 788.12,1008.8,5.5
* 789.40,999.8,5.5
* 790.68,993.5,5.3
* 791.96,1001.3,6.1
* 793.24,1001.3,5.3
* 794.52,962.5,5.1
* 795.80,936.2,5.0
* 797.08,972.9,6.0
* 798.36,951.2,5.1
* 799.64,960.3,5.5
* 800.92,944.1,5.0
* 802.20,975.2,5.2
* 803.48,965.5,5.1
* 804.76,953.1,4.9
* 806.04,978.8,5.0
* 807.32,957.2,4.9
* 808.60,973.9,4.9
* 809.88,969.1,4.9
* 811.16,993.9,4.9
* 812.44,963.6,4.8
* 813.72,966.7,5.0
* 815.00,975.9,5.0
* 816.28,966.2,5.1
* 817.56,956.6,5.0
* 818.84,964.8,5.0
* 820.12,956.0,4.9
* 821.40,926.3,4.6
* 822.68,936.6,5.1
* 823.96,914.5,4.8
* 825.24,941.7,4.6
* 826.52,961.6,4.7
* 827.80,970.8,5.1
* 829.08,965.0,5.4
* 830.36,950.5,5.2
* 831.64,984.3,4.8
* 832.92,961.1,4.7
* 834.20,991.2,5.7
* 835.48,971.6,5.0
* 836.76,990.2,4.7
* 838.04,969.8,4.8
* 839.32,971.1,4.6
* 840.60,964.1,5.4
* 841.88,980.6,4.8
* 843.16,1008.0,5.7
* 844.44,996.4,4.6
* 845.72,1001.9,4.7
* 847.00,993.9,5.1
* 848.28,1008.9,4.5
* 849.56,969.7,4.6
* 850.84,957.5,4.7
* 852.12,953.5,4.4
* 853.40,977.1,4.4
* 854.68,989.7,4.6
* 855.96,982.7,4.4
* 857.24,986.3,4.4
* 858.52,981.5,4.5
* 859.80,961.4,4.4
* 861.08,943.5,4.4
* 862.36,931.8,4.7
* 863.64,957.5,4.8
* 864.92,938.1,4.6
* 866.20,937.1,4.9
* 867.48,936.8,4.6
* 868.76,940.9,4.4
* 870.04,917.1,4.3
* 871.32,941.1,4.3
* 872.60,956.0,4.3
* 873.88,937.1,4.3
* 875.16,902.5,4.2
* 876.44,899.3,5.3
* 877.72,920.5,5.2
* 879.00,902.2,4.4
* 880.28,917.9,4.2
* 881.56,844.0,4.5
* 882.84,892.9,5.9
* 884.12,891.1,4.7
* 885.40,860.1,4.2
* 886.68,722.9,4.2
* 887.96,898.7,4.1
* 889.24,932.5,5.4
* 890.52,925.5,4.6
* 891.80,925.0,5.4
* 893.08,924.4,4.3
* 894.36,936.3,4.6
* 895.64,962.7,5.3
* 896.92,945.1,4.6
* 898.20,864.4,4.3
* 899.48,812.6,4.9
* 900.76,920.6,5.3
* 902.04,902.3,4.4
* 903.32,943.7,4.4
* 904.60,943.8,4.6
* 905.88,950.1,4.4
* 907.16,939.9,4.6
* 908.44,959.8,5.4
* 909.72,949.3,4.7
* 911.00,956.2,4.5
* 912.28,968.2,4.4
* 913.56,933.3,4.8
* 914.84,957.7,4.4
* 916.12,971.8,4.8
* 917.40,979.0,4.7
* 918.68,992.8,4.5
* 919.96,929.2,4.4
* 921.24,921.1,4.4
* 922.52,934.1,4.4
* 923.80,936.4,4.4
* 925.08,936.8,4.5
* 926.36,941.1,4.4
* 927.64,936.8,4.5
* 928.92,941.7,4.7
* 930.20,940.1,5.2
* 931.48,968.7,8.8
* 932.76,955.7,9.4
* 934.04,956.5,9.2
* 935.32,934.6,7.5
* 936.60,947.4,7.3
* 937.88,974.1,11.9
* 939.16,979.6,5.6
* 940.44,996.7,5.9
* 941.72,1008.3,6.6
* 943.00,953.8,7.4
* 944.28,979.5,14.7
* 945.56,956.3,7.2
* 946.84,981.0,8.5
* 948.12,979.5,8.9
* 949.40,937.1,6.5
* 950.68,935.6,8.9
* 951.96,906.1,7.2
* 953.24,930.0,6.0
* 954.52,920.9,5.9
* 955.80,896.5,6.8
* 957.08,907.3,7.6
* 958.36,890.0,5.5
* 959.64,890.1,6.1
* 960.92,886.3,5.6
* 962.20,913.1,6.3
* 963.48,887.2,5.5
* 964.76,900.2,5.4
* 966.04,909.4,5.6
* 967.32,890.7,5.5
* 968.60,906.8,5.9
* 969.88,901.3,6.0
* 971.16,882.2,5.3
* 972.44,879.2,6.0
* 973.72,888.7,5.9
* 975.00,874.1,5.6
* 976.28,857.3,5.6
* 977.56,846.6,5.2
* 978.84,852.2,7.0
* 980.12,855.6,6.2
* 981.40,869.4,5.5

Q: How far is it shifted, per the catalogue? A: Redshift 0.038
